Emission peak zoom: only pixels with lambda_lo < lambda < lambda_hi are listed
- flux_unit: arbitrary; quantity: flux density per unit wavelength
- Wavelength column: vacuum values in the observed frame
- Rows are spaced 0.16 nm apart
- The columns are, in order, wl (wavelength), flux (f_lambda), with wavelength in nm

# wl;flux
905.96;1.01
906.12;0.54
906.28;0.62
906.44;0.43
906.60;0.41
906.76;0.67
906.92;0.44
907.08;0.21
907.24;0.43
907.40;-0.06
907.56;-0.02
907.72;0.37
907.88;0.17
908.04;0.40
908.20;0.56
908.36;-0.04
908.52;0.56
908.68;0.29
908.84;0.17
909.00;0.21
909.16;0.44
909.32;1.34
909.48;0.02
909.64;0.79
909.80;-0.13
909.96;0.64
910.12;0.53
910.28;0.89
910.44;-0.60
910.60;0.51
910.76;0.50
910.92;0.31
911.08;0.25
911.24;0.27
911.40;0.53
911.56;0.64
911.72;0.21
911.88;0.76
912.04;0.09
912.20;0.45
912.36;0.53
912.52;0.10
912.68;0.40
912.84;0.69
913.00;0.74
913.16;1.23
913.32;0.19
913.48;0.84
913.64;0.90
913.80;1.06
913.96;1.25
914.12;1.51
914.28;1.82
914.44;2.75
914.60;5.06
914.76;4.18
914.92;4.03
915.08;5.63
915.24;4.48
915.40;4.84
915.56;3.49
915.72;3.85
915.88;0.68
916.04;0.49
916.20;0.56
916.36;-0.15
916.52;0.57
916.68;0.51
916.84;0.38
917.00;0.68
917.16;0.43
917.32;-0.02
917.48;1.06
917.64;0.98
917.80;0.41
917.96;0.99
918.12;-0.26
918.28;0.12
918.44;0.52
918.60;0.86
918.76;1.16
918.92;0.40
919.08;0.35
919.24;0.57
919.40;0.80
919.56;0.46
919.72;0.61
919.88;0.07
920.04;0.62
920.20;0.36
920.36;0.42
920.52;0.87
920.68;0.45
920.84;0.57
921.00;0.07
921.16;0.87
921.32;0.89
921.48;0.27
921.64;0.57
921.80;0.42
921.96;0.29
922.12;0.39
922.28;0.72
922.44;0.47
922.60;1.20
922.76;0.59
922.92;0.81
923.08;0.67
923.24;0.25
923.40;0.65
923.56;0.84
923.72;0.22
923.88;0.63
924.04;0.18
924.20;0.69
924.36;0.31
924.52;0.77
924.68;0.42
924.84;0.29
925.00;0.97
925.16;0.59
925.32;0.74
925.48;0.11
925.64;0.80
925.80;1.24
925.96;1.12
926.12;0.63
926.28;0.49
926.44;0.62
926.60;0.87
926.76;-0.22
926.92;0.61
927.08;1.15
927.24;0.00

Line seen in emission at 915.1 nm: [O II]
